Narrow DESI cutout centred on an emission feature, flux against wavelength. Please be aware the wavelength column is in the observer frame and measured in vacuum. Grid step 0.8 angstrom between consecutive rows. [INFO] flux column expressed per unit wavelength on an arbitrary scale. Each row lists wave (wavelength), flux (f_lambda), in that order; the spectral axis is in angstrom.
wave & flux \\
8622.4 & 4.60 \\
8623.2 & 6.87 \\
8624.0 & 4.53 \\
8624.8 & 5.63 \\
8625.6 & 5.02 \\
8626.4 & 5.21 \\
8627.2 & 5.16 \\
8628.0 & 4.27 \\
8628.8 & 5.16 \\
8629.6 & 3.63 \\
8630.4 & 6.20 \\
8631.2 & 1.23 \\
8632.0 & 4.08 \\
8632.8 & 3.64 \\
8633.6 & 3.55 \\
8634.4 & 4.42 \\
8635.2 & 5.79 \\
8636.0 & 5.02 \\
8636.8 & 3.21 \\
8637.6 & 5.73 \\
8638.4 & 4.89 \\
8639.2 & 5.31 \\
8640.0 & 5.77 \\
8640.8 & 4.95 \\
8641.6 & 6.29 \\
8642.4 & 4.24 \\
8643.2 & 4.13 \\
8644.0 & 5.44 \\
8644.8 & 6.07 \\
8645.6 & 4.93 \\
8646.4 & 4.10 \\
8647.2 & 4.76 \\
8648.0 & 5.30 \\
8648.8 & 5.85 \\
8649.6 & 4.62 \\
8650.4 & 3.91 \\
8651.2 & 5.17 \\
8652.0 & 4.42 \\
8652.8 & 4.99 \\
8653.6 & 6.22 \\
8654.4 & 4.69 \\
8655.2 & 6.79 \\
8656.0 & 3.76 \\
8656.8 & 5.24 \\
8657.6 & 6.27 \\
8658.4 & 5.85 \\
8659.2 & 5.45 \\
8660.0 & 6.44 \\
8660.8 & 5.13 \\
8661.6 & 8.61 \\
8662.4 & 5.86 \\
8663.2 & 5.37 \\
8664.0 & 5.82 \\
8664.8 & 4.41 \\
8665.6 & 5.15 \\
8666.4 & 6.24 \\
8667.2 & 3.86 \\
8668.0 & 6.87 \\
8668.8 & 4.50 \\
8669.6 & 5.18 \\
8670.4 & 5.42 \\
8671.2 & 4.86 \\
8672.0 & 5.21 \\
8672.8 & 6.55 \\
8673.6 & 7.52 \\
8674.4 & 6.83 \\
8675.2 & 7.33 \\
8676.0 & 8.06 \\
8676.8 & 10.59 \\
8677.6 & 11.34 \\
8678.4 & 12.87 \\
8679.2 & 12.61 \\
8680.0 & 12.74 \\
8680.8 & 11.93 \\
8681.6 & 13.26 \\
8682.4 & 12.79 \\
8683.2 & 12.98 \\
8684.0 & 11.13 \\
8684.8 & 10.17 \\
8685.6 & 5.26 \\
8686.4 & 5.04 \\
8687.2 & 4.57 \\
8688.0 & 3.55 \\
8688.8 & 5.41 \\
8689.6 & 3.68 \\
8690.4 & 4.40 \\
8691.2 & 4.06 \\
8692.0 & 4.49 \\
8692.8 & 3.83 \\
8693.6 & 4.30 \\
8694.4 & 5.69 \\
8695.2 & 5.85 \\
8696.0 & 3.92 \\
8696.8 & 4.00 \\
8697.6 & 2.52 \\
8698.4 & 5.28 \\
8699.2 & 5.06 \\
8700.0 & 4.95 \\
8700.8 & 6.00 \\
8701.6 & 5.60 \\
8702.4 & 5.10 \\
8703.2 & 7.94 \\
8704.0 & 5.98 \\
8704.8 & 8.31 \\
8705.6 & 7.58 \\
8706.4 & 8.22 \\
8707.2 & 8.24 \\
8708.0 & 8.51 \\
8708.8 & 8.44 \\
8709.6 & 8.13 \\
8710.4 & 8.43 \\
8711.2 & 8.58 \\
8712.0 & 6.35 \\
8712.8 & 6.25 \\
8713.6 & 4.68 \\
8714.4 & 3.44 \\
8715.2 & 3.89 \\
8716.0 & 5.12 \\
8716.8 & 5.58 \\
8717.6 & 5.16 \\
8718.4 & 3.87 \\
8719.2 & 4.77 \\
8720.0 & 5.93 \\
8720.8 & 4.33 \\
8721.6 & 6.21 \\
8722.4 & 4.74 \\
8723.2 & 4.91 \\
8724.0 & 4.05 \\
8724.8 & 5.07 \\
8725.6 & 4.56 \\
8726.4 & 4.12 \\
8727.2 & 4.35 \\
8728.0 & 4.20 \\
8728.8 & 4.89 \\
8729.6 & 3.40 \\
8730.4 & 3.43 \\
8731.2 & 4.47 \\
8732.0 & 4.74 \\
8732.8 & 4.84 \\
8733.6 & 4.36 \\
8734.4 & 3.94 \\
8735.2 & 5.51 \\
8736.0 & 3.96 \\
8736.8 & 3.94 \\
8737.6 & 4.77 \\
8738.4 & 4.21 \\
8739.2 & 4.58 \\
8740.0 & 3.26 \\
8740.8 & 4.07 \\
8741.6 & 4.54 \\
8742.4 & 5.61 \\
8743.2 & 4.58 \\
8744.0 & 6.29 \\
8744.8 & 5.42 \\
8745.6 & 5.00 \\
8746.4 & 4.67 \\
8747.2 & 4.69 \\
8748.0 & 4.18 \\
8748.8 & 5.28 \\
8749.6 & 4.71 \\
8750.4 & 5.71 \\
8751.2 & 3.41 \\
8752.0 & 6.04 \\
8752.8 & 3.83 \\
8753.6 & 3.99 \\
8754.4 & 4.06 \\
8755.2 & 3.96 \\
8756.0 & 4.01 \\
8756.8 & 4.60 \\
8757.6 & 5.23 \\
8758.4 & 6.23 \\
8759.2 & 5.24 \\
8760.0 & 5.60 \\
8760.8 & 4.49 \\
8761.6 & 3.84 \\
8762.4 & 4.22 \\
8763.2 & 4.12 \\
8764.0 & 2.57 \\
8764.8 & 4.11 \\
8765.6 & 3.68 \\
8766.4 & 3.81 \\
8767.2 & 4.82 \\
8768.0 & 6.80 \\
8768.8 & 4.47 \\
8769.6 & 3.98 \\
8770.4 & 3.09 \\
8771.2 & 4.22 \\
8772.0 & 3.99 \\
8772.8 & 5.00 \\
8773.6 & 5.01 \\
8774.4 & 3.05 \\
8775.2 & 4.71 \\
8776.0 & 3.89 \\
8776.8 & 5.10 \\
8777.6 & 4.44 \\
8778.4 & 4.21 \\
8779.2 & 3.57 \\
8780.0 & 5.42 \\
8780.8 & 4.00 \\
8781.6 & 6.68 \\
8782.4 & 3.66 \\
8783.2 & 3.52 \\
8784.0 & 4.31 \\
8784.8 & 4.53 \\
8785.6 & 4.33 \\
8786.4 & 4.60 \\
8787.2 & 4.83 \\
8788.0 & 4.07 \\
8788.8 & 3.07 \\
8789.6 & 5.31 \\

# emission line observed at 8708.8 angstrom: [N II] 6583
